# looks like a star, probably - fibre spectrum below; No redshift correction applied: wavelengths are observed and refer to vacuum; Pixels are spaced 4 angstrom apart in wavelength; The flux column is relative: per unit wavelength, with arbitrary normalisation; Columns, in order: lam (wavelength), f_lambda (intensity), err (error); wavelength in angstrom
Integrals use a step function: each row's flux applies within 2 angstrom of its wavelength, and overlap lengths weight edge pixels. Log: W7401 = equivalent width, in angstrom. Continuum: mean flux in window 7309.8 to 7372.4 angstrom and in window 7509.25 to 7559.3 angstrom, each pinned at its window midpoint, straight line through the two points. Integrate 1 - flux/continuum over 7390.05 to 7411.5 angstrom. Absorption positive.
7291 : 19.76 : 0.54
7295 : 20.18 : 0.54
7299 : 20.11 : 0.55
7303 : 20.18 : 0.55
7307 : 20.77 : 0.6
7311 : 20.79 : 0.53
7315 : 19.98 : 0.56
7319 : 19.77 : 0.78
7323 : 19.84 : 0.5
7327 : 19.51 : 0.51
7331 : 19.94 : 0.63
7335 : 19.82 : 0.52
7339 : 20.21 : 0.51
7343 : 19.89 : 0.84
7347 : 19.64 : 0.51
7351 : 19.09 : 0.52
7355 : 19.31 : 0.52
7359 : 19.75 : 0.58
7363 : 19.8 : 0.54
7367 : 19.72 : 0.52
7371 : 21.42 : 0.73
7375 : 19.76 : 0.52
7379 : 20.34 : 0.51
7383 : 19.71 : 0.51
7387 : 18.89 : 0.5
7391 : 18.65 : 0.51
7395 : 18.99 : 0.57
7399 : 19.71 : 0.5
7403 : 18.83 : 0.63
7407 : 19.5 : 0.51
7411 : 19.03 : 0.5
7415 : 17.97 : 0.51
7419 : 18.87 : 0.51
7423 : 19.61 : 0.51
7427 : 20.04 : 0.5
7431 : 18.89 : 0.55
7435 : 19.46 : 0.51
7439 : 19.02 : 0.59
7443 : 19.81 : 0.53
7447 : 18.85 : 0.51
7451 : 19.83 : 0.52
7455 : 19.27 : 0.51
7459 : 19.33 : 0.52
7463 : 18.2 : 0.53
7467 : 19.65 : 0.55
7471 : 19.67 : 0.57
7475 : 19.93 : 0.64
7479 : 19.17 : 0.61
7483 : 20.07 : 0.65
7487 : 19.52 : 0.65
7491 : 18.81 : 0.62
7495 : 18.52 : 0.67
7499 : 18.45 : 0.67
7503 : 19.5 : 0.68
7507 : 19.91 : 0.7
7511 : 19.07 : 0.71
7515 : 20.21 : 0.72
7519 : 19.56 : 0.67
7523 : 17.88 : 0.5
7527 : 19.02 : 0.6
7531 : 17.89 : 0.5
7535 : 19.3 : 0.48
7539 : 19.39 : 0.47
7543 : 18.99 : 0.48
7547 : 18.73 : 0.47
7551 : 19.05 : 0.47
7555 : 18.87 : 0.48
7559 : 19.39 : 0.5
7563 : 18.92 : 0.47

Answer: 0.5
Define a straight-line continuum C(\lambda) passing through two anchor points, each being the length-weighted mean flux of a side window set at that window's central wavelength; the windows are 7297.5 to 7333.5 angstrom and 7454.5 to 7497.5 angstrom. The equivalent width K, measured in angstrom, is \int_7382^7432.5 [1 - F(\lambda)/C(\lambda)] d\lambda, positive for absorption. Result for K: 1.3 angstrom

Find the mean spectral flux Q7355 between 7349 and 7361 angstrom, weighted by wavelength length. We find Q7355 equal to 19.4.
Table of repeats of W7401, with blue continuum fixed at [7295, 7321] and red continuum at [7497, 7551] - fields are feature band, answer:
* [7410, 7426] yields 0.59 angstrom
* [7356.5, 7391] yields 0.10 angstrom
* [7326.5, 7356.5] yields 0.58 angstrom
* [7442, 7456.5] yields 0.05 angstrom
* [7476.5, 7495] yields -0.03 angstrom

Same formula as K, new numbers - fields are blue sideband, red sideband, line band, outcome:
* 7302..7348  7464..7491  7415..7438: 0.6 angstrom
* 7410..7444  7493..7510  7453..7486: -0.5 angstrom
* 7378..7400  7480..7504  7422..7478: -0.5 angstrom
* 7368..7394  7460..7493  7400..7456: 1.0 angstrom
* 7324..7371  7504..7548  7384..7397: 0.5 angstrom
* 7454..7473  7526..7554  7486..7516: -0.2 angstrom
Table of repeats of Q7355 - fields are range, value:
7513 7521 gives 19.9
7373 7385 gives 19.9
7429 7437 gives 19.2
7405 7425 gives 19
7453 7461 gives 19.3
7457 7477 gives 19.4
